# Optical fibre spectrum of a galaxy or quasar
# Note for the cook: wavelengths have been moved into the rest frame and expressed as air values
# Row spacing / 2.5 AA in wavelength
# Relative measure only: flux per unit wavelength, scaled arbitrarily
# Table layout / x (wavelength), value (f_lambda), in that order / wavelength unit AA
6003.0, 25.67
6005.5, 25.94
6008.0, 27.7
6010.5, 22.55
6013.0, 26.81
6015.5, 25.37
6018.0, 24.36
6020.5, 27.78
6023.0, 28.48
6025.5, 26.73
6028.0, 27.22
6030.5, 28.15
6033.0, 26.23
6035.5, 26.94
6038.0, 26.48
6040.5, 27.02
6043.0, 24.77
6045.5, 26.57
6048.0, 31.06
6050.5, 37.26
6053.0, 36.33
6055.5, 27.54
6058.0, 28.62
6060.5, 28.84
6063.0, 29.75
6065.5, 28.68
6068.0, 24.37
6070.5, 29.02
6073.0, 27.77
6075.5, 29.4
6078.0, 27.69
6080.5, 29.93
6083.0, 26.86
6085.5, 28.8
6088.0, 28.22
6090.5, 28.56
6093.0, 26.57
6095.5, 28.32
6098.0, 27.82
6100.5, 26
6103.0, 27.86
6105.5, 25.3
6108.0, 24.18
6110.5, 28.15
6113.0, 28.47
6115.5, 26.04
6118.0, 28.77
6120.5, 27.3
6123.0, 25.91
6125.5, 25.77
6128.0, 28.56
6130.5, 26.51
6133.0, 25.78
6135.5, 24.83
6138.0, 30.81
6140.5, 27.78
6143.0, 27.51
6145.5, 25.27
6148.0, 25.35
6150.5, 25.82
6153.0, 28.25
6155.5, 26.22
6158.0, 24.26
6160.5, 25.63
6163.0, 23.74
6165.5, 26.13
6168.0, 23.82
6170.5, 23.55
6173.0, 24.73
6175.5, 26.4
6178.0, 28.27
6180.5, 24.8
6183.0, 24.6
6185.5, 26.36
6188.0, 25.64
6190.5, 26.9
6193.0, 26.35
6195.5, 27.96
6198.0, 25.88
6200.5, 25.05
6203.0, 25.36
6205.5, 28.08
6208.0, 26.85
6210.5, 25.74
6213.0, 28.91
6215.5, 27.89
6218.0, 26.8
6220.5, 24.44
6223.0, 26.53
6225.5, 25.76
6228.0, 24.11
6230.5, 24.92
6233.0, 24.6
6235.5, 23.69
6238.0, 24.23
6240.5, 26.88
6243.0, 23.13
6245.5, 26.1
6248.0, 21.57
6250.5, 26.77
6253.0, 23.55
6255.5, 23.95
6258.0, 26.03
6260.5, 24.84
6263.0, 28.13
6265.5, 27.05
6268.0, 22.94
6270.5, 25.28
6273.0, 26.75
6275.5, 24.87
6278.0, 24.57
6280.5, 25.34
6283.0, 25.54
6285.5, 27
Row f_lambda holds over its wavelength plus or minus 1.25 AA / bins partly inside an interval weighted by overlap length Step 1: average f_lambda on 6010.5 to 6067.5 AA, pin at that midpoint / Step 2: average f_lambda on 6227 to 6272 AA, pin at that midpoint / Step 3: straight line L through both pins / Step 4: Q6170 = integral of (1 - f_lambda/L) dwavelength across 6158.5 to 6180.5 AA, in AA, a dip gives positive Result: 0.7 AA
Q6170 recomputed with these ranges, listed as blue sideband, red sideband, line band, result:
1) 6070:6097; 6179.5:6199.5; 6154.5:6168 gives 0.8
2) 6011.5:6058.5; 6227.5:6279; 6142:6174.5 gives 1.1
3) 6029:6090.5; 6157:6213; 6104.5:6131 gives 0.4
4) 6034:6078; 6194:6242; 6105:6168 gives 2.2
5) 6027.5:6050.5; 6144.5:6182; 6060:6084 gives -1.0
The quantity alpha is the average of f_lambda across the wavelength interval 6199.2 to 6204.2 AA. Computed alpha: 25.2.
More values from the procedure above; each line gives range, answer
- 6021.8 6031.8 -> 27.6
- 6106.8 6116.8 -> 26.7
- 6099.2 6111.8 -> 26.3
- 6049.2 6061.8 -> 31.7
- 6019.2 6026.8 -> 27.6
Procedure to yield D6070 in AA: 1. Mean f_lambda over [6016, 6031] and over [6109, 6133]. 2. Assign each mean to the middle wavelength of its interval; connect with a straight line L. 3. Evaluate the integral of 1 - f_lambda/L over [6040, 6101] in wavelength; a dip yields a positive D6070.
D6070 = -3.6 AA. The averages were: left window 27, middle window 28.7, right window 27.2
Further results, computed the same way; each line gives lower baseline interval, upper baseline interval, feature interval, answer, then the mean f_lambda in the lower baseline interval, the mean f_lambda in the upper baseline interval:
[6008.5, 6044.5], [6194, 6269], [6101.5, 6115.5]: -0.3 AA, 26.4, 25.6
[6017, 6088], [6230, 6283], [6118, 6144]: -0.1 AA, 28.3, 25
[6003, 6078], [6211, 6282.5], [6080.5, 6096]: -0.4 AA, 27.8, 25.4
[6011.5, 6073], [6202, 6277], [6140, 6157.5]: 0.2 AA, 28.1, 25.5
